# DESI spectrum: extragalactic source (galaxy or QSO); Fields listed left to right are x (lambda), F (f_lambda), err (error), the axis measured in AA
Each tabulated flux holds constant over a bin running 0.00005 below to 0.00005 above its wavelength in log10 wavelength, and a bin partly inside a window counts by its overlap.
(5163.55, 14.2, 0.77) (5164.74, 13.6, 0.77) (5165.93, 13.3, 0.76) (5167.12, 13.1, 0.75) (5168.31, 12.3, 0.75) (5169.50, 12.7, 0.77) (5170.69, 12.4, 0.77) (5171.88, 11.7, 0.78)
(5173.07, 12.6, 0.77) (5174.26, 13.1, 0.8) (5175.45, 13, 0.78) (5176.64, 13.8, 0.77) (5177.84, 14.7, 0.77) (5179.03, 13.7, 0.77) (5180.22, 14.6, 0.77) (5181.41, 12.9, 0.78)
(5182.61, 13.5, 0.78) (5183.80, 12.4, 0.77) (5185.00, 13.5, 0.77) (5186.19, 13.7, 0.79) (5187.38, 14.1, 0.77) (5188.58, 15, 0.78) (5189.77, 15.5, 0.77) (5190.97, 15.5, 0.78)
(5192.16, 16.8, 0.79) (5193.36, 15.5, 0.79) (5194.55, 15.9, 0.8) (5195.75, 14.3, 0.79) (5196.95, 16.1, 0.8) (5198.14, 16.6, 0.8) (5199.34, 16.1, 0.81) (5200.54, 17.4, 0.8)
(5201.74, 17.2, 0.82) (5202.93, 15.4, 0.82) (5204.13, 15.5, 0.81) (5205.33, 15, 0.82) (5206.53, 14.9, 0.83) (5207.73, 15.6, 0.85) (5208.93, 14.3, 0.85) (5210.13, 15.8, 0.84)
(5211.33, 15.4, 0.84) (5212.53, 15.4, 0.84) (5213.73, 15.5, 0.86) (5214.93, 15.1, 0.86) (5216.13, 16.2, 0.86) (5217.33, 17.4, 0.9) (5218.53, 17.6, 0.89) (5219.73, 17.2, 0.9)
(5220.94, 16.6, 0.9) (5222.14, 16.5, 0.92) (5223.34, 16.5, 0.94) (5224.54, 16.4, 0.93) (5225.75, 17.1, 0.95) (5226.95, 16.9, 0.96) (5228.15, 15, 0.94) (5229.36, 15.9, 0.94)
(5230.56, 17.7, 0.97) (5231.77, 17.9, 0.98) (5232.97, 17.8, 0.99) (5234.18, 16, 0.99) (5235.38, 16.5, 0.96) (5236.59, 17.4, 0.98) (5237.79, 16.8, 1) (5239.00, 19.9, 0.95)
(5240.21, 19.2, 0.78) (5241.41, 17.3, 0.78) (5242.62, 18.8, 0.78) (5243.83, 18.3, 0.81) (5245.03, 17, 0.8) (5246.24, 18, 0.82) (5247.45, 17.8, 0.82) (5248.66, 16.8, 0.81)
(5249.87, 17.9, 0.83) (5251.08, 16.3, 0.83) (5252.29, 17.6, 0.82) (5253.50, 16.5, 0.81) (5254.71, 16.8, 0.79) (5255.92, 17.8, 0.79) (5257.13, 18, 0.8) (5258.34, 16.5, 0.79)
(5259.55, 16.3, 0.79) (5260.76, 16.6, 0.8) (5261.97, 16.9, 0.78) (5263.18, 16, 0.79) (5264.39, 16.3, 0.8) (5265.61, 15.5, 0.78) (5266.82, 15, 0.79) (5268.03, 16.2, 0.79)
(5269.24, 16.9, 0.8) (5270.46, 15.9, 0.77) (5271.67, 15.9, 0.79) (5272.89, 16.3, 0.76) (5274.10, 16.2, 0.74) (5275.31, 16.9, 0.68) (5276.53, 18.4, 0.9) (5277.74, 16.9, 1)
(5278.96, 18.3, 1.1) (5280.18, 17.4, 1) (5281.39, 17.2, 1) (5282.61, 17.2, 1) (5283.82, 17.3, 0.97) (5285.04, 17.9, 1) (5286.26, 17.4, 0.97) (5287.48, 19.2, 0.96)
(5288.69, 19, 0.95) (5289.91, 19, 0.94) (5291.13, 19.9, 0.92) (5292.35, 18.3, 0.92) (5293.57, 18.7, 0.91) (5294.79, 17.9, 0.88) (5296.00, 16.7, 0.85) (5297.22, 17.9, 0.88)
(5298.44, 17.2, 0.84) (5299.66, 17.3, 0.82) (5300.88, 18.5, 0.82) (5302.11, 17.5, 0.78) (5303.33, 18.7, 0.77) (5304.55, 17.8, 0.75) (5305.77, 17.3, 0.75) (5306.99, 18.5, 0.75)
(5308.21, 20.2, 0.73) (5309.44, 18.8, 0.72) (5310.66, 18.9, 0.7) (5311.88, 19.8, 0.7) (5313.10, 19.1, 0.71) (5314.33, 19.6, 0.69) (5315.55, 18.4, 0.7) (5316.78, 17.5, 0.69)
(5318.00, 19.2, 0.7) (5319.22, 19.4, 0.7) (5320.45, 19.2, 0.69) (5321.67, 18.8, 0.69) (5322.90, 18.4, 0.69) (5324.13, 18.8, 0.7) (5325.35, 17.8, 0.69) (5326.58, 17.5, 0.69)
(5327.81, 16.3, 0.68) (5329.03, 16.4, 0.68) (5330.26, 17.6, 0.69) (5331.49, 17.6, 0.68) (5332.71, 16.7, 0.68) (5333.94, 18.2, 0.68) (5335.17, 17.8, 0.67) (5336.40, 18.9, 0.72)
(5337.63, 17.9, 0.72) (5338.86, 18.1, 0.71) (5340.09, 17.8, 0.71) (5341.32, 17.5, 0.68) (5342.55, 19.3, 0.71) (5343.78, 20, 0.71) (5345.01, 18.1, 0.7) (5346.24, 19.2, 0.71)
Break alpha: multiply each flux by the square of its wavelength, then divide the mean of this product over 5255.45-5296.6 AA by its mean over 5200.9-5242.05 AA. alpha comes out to 1.07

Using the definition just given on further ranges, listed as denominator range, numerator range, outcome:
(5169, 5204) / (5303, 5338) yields 1.33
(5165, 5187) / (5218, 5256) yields 1.34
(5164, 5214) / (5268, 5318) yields 1.29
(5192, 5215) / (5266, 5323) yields 1.19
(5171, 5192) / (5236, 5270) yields 1.28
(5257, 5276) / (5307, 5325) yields 1.19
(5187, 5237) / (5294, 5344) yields 1.18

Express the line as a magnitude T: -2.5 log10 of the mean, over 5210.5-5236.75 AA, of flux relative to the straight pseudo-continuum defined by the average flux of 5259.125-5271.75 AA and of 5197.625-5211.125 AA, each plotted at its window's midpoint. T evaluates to -0.04 mag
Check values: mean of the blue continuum 15.8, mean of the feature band 16.5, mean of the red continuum 16.1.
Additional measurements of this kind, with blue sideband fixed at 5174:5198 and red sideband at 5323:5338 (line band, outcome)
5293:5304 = -0.06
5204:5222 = -0.06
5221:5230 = -0.07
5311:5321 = -0.10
